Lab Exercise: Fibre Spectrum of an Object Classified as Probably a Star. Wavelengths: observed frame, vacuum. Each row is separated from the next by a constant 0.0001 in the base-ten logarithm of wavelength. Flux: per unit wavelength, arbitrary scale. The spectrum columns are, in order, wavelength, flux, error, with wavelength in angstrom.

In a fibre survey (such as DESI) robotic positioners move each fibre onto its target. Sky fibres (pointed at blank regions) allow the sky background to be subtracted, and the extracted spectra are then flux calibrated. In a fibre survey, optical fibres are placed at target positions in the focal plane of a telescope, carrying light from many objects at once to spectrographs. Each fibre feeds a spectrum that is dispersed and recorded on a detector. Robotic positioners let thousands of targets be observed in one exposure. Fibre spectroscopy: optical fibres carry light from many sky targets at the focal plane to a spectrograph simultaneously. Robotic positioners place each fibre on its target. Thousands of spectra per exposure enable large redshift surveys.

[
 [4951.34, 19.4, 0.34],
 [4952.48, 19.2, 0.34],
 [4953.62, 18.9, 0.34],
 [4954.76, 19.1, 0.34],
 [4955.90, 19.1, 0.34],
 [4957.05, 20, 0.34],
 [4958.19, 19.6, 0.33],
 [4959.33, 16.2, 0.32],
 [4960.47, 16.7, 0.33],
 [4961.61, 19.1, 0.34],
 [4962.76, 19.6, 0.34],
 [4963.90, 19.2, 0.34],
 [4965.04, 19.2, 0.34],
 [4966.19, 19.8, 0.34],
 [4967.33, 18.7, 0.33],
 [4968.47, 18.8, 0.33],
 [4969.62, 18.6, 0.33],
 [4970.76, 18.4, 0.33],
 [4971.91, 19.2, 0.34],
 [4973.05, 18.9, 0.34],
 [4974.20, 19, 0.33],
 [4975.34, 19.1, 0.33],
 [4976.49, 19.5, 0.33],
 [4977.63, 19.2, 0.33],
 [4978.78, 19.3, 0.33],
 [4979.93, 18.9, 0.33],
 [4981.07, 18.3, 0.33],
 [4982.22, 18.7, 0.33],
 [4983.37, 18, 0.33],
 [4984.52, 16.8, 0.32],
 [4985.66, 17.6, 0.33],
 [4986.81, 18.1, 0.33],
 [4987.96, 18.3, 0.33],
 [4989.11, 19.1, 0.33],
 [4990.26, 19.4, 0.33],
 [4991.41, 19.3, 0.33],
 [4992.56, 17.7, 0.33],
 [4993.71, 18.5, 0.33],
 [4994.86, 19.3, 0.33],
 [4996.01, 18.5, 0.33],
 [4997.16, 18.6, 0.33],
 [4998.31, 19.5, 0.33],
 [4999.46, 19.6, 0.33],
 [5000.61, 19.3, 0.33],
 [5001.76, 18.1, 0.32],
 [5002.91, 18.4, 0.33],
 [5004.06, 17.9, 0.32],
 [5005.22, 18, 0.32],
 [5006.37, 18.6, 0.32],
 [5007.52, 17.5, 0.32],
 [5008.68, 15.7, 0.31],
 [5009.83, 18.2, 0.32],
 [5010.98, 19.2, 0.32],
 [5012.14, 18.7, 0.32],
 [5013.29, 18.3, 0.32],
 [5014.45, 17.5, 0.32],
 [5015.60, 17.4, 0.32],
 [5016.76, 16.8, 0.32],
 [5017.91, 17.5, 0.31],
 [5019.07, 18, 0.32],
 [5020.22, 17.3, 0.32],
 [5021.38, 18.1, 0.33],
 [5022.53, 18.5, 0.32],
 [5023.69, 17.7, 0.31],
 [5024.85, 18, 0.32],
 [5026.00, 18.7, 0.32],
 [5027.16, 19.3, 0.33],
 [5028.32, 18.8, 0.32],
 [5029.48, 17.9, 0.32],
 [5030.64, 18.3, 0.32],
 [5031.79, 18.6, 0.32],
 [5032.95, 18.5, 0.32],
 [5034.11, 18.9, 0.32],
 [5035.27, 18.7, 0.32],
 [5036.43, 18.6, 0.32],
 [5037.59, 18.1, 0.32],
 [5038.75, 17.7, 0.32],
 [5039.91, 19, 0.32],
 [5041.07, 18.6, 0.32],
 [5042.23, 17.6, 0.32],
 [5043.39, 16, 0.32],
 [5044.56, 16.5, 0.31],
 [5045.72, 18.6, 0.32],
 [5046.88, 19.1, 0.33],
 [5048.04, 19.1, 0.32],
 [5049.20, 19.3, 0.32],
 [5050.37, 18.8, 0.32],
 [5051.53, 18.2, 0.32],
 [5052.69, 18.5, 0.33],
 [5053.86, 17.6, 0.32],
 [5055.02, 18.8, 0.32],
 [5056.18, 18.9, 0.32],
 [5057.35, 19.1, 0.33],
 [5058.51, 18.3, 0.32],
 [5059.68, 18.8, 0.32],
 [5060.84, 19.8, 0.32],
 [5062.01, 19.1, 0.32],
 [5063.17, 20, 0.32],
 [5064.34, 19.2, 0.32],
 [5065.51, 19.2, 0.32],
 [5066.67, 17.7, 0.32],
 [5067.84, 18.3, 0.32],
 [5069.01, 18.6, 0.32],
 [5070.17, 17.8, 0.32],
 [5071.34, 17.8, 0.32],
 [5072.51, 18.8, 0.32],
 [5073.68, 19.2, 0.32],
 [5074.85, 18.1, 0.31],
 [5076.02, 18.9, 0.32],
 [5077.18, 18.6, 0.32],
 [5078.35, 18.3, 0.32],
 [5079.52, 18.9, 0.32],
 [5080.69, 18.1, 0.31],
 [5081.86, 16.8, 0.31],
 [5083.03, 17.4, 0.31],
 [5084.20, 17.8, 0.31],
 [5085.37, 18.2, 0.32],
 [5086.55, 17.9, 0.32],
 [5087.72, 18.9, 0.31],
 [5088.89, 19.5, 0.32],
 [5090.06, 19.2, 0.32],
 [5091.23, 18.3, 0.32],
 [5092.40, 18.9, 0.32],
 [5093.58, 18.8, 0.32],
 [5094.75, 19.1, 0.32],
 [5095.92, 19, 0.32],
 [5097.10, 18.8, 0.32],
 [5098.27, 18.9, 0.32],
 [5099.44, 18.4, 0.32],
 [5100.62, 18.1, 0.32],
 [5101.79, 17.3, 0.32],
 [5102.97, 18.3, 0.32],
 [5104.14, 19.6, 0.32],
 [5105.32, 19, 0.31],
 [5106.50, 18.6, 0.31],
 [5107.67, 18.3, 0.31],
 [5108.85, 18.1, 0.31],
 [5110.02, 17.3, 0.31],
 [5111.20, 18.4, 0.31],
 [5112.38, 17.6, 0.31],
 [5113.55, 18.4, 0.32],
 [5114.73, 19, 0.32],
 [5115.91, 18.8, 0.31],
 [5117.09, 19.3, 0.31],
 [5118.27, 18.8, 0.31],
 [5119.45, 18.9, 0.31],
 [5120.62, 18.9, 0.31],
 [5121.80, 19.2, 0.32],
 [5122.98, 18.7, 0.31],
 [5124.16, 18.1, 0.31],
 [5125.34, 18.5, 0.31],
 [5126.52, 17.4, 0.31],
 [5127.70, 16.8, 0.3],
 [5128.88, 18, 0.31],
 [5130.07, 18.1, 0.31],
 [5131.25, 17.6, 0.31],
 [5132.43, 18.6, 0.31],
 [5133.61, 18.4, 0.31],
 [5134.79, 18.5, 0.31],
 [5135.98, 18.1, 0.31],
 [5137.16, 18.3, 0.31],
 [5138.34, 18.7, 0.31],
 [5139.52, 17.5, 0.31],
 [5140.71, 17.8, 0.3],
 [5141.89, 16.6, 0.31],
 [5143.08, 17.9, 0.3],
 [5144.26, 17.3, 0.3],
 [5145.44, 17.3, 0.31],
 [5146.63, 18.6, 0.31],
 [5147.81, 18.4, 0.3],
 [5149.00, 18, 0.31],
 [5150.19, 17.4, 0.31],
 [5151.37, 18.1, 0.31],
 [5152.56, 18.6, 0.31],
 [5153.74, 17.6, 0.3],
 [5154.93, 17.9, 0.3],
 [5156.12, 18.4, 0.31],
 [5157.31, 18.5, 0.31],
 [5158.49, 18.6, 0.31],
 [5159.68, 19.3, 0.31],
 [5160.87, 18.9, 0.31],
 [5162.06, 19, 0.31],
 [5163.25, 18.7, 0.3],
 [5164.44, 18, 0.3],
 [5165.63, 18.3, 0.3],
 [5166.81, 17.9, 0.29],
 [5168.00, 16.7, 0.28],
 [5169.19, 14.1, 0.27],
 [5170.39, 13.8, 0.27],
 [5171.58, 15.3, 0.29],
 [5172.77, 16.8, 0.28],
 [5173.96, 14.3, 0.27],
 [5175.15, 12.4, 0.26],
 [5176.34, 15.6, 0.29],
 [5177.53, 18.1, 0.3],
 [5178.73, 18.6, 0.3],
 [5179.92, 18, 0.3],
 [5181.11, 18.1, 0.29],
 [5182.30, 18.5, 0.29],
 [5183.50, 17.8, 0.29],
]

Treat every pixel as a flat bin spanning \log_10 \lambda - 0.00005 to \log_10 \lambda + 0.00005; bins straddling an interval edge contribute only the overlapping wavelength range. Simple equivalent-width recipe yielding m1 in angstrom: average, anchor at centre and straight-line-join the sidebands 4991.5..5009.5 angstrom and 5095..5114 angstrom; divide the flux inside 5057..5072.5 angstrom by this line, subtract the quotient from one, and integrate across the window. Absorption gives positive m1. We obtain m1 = -0.3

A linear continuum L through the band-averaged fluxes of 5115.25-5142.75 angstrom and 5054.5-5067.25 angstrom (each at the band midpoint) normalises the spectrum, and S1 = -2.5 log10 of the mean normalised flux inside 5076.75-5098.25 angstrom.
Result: 0.01 mag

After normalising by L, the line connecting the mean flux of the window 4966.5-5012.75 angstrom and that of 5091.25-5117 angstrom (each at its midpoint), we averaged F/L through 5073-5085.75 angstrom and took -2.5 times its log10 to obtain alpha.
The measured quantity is 0.02 mag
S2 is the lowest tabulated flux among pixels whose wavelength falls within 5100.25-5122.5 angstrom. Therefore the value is 17.3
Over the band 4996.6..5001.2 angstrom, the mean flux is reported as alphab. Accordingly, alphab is 19.3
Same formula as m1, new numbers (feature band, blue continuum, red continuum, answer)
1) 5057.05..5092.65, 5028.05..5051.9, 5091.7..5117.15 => -0.2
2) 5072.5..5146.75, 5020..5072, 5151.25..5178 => -2.4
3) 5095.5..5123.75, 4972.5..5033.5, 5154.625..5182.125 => -1.5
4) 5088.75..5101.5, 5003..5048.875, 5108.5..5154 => -0.4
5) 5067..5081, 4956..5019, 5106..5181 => -0.3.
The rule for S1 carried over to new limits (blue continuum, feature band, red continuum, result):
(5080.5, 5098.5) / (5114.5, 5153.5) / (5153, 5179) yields -0.03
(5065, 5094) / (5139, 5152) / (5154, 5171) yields 0.01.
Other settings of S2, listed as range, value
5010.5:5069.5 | 16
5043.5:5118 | 16.5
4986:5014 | 15.7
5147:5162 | 17.4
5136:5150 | 16.6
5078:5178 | 12.4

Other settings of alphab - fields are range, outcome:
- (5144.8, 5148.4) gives 18.1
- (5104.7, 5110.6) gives 18.3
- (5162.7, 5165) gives 18.3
